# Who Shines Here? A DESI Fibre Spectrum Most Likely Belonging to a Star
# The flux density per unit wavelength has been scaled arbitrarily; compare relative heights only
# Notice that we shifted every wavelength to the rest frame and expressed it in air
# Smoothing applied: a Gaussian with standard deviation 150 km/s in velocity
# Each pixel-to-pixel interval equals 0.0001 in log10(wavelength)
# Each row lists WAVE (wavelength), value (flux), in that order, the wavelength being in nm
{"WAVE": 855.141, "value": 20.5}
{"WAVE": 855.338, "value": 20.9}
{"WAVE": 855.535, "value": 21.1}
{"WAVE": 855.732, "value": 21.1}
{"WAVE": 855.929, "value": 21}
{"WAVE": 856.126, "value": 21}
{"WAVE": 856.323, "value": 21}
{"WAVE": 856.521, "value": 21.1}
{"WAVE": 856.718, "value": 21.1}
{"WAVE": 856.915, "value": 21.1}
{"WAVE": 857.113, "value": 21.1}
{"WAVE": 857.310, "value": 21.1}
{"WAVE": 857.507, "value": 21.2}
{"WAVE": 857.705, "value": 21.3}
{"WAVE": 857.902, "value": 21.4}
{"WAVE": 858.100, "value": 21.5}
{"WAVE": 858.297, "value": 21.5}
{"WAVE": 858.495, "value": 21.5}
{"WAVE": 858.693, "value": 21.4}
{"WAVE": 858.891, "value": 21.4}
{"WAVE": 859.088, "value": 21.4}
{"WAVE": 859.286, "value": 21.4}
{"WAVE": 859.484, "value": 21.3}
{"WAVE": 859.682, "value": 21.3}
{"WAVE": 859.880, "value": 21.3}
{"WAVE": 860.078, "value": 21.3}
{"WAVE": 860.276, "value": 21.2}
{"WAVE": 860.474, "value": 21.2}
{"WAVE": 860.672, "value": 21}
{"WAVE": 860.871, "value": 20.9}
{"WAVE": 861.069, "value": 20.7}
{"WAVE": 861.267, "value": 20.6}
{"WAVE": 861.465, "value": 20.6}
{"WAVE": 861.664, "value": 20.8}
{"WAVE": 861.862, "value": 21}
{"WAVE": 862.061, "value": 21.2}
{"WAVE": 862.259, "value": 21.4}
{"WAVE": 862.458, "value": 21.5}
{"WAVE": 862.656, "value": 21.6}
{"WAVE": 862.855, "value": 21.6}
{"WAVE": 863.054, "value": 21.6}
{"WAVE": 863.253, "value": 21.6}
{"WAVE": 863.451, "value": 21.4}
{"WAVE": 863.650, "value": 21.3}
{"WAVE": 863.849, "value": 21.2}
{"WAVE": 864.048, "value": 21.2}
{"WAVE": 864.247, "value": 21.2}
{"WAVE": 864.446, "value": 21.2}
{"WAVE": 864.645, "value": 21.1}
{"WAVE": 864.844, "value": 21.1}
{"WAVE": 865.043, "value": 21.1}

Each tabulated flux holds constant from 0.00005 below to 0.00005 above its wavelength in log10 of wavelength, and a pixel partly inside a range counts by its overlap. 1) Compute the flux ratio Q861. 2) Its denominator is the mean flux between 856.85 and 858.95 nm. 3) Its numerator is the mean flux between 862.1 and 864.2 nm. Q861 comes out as 1.0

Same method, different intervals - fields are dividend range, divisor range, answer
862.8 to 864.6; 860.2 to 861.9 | 1.02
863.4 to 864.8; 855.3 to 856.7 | 1.01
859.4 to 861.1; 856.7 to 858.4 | 0.99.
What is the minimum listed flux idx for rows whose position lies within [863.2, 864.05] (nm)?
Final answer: 21.2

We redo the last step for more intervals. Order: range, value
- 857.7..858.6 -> 21.3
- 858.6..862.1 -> 20.6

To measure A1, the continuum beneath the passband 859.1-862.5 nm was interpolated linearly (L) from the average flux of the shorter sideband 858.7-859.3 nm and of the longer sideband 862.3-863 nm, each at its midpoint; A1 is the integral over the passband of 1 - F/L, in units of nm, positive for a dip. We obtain 0.06 nm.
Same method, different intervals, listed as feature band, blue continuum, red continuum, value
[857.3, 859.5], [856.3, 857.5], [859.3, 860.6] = -0.02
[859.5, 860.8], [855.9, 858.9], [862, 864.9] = 0.00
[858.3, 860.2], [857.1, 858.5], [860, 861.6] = -0.02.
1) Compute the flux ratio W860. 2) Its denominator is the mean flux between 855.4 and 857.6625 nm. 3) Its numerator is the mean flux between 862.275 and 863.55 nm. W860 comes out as 1.02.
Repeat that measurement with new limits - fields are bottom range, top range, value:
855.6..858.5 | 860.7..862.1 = 0.98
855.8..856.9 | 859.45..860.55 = 1.01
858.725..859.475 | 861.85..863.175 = 1.00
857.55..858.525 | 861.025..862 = 0.97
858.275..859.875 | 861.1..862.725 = 0.99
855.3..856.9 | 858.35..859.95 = 1.02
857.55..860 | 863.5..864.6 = 0.99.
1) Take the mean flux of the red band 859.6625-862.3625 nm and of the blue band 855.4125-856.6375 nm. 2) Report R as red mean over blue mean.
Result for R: 1.0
